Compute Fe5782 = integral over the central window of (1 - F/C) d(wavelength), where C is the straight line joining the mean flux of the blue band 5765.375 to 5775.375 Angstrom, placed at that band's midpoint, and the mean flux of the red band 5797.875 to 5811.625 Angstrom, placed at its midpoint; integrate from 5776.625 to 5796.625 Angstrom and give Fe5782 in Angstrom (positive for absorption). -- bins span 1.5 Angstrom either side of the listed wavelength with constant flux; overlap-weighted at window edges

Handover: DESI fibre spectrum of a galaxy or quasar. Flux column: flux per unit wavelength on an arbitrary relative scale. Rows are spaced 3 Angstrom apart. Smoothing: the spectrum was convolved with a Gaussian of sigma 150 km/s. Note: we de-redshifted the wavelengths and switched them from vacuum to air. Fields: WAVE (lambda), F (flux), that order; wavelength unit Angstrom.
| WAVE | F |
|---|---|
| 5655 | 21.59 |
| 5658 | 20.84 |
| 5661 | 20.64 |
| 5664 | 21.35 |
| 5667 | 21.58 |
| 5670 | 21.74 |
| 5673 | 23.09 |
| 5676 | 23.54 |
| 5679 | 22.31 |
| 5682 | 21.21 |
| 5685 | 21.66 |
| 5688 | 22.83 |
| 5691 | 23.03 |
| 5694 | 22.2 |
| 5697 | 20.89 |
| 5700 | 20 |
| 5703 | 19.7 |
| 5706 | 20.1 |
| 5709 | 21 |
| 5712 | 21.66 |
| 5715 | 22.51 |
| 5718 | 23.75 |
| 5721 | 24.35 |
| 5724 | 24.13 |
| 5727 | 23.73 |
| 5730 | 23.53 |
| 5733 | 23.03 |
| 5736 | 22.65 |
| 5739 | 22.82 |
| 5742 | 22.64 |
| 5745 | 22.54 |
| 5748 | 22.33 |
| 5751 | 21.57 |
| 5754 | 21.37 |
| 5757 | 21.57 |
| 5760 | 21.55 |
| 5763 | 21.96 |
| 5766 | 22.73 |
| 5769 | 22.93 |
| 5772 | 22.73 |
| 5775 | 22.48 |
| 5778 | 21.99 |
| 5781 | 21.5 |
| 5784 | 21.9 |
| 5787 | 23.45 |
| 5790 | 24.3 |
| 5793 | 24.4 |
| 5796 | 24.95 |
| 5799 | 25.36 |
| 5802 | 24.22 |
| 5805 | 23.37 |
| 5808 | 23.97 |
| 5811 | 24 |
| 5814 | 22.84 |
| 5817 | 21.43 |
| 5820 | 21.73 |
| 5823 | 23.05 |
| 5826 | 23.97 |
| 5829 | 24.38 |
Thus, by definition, 0.2 Angstrom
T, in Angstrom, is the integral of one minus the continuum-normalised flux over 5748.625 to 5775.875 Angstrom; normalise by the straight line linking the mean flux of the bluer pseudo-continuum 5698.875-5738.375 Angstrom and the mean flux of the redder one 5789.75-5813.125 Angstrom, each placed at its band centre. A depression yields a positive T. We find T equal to 1.5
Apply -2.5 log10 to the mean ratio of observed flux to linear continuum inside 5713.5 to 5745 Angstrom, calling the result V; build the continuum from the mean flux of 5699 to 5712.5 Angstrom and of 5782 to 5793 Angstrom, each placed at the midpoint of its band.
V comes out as -0.10 mag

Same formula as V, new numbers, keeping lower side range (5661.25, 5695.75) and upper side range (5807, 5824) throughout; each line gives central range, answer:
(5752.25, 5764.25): 0.05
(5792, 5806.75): -0.08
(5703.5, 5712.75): 0.08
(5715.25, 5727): -0.07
